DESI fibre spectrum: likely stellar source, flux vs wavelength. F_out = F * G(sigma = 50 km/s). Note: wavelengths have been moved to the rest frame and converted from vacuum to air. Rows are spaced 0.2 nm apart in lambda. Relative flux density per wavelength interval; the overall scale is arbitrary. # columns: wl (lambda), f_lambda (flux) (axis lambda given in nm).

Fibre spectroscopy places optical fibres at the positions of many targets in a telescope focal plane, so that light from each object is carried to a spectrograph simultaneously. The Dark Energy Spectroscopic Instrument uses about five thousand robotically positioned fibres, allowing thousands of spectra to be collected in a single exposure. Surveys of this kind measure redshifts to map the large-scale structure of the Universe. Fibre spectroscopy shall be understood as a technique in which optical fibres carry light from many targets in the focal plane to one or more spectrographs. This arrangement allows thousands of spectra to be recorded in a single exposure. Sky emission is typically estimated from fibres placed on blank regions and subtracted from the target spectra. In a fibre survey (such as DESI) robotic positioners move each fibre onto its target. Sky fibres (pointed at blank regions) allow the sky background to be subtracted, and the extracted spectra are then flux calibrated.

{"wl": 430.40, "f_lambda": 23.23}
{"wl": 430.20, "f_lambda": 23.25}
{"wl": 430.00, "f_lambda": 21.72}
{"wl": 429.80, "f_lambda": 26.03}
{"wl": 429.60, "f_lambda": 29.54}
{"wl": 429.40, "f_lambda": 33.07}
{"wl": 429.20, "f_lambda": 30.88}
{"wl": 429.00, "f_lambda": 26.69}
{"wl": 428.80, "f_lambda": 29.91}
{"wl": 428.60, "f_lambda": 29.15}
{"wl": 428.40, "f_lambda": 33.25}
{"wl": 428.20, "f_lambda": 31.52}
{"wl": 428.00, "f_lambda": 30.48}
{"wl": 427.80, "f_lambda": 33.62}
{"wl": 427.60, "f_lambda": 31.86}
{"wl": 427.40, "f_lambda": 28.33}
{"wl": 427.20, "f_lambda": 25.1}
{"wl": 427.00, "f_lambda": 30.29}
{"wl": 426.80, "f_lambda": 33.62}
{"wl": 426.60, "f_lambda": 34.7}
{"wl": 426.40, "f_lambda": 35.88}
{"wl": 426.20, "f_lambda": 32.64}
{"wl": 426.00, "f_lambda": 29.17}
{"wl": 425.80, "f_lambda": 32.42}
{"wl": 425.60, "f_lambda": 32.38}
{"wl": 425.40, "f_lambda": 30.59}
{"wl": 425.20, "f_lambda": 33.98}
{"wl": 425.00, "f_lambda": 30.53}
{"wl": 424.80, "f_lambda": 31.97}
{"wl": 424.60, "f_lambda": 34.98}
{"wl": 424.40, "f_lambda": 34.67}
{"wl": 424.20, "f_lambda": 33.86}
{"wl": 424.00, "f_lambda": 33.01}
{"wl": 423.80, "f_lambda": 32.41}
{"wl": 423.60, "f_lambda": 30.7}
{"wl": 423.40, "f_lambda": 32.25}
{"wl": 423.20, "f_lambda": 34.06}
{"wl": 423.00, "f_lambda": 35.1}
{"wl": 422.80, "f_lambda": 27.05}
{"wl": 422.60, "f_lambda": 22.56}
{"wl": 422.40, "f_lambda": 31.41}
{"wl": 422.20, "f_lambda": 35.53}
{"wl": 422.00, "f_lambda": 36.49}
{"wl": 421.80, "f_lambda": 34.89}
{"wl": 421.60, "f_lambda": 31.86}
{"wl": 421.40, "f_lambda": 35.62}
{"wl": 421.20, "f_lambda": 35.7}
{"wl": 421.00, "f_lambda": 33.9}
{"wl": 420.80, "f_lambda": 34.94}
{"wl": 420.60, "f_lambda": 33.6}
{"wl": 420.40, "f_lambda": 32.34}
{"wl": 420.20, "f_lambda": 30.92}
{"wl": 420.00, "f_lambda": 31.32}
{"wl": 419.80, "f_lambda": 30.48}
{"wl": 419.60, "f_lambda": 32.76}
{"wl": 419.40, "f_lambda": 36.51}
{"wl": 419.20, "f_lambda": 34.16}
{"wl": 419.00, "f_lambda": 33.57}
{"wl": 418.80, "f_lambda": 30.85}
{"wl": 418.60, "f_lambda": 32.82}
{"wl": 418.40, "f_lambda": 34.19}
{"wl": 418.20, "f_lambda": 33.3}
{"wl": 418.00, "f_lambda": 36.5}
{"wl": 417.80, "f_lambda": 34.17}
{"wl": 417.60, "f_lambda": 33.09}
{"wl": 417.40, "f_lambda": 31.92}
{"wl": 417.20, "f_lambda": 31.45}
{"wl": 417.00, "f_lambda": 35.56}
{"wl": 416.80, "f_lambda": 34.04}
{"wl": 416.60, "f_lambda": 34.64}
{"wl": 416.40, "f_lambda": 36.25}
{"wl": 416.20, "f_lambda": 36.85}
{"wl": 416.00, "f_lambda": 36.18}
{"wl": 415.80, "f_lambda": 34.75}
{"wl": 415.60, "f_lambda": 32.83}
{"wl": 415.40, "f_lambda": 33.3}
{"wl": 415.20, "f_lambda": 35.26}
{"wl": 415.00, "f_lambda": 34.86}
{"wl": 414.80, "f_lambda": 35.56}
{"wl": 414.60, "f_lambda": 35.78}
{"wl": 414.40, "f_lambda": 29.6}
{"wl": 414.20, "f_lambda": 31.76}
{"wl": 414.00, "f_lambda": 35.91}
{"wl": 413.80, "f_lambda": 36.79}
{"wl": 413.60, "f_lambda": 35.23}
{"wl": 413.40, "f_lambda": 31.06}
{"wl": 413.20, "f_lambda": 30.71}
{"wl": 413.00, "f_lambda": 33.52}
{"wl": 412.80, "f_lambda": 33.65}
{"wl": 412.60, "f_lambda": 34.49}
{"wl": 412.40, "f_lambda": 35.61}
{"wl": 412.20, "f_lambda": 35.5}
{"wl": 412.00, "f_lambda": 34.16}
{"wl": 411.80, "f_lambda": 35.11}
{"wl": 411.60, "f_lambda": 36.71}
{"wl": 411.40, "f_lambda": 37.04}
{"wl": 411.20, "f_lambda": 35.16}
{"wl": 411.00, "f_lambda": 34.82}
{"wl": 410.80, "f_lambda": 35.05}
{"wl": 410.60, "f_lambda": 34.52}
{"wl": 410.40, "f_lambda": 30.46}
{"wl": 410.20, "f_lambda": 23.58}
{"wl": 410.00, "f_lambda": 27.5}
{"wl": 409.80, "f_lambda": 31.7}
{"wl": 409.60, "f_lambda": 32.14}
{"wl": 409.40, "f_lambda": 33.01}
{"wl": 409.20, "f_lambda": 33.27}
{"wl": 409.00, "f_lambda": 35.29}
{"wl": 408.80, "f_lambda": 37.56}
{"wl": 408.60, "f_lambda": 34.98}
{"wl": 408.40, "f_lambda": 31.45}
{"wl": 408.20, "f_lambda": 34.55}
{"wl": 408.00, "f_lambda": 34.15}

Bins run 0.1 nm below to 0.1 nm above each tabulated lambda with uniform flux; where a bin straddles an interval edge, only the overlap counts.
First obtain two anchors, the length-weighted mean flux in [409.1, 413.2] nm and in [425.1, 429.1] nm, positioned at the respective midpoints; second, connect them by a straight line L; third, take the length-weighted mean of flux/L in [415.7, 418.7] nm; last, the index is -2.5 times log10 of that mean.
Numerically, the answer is -0.06 mag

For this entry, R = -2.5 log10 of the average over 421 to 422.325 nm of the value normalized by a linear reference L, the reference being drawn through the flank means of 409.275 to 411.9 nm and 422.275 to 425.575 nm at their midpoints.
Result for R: -0.09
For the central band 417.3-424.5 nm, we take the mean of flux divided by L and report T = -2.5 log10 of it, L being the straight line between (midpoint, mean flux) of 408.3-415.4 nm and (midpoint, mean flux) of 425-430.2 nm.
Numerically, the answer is -0.038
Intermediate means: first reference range 33.7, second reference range 30.5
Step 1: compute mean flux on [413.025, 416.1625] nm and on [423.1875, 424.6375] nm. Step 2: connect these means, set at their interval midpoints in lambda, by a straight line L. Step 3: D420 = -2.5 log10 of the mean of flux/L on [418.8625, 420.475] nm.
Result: 0.03 mag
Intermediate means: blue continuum 34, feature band 32.7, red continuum 33.1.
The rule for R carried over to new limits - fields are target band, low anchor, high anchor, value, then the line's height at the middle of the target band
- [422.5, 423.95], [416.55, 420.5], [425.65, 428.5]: 0.06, 32.4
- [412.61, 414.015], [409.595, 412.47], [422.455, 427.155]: -0.02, 33.1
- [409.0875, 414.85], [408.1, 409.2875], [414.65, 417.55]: 0.04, 34.5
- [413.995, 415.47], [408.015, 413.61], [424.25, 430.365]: -0.04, 32.8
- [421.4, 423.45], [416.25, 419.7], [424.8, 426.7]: 0.03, 33.1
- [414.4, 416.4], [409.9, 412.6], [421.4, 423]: -0.06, 32.9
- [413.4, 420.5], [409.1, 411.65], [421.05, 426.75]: -0.04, 32.7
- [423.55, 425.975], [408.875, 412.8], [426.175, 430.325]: -0.06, 30.7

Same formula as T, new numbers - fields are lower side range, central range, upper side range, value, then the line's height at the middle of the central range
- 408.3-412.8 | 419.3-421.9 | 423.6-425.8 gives -0.02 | 33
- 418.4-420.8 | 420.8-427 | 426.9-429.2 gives -0.05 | 31.4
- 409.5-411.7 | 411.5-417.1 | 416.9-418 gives -0.04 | 33.1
